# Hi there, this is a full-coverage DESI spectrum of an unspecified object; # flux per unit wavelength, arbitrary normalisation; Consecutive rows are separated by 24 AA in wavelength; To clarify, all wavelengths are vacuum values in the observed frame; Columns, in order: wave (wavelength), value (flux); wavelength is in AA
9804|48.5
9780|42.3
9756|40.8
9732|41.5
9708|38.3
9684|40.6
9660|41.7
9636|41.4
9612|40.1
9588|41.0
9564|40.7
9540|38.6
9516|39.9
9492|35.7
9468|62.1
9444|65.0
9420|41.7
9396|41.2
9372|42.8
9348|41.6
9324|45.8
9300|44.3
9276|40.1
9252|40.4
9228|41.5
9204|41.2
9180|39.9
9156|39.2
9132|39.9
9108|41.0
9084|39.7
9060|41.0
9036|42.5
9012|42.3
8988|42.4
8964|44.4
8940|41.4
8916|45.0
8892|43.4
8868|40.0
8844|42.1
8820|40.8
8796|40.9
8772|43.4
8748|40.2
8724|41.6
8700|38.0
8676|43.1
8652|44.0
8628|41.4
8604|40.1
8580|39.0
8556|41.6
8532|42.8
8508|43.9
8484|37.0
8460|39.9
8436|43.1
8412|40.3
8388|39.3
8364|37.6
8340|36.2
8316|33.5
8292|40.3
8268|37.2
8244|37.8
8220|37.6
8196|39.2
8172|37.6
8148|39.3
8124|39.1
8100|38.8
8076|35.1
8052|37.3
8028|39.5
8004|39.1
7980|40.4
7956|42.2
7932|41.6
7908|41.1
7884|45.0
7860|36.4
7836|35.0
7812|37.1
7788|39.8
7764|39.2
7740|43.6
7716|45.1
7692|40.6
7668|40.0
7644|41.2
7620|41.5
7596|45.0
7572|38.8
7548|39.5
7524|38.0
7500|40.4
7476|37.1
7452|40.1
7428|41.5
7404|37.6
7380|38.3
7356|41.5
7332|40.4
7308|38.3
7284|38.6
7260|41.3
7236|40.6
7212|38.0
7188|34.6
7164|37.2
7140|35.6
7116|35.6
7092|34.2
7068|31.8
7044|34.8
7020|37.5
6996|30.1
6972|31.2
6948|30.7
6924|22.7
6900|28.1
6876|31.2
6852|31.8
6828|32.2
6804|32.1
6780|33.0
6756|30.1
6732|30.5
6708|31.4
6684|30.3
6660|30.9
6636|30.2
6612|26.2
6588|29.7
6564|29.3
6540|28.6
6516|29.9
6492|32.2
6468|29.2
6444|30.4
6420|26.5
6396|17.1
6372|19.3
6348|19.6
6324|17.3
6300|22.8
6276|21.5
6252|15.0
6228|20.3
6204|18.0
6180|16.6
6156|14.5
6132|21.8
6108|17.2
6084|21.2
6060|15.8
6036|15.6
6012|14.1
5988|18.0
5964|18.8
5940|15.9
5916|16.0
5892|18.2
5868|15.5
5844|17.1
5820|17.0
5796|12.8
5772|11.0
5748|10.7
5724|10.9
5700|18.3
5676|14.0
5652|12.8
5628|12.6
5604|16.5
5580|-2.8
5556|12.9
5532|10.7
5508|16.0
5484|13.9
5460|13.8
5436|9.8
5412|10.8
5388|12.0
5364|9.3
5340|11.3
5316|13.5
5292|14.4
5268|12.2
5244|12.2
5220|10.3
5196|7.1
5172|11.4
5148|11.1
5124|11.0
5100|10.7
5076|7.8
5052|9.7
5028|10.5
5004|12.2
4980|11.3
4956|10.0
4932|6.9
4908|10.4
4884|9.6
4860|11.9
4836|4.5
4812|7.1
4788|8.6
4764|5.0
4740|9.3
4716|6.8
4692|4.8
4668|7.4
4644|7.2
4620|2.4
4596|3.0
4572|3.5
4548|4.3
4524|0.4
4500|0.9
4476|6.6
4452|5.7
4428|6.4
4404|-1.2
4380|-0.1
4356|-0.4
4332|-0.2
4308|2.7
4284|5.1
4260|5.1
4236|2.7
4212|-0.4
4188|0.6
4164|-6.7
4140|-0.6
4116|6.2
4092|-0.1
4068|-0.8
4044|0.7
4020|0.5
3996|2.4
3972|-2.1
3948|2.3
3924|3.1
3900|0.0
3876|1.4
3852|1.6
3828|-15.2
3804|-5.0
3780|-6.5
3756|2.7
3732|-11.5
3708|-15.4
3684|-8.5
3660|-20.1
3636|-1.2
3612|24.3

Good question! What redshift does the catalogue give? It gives 0.609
